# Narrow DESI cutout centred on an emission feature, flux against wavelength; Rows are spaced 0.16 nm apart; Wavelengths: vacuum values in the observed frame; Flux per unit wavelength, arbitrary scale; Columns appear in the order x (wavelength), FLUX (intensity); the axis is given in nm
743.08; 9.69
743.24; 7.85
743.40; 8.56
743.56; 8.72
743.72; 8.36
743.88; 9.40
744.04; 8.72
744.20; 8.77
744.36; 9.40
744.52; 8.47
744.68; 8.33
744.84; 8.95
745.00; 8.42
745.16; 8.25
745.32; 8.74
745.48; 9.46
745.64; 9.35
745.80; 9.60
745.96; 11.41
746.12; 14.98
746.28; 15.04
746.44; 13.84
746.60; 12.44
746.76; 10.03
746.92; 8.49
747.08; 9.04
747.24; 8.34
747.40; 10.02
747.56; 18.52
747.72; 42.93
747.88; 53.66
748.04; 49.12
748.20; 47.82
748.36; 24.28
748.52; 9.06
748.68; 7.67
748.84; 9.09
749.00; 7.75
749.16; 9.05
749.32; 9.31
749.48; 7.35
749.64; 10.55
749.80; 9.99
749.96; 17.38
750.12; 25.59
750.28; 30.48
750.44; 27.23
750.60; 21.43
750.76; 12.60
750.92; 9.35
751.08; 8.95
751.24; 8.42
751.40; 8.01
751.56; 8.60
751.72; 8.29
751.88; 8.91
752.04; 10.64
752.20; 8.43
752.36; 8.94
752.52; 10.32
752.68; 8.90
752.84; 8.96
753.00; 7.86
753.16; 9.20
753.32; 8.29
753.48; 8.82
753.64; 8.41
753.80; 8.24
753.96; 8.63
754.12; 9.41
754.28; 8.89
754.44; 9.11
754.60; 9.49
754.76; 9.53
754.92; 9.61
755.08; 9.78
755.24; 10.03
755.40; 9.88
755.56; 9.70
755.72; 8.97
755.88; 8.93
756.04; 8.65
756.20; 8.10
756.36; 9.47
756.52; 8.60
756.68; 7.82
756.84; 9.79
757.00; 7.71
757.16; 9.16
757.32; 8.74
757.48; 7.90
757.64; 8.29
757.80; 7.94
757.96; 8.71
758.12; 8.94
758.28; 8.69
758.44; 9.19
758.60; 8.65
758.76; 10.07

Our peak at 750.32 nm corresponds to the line [N II]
